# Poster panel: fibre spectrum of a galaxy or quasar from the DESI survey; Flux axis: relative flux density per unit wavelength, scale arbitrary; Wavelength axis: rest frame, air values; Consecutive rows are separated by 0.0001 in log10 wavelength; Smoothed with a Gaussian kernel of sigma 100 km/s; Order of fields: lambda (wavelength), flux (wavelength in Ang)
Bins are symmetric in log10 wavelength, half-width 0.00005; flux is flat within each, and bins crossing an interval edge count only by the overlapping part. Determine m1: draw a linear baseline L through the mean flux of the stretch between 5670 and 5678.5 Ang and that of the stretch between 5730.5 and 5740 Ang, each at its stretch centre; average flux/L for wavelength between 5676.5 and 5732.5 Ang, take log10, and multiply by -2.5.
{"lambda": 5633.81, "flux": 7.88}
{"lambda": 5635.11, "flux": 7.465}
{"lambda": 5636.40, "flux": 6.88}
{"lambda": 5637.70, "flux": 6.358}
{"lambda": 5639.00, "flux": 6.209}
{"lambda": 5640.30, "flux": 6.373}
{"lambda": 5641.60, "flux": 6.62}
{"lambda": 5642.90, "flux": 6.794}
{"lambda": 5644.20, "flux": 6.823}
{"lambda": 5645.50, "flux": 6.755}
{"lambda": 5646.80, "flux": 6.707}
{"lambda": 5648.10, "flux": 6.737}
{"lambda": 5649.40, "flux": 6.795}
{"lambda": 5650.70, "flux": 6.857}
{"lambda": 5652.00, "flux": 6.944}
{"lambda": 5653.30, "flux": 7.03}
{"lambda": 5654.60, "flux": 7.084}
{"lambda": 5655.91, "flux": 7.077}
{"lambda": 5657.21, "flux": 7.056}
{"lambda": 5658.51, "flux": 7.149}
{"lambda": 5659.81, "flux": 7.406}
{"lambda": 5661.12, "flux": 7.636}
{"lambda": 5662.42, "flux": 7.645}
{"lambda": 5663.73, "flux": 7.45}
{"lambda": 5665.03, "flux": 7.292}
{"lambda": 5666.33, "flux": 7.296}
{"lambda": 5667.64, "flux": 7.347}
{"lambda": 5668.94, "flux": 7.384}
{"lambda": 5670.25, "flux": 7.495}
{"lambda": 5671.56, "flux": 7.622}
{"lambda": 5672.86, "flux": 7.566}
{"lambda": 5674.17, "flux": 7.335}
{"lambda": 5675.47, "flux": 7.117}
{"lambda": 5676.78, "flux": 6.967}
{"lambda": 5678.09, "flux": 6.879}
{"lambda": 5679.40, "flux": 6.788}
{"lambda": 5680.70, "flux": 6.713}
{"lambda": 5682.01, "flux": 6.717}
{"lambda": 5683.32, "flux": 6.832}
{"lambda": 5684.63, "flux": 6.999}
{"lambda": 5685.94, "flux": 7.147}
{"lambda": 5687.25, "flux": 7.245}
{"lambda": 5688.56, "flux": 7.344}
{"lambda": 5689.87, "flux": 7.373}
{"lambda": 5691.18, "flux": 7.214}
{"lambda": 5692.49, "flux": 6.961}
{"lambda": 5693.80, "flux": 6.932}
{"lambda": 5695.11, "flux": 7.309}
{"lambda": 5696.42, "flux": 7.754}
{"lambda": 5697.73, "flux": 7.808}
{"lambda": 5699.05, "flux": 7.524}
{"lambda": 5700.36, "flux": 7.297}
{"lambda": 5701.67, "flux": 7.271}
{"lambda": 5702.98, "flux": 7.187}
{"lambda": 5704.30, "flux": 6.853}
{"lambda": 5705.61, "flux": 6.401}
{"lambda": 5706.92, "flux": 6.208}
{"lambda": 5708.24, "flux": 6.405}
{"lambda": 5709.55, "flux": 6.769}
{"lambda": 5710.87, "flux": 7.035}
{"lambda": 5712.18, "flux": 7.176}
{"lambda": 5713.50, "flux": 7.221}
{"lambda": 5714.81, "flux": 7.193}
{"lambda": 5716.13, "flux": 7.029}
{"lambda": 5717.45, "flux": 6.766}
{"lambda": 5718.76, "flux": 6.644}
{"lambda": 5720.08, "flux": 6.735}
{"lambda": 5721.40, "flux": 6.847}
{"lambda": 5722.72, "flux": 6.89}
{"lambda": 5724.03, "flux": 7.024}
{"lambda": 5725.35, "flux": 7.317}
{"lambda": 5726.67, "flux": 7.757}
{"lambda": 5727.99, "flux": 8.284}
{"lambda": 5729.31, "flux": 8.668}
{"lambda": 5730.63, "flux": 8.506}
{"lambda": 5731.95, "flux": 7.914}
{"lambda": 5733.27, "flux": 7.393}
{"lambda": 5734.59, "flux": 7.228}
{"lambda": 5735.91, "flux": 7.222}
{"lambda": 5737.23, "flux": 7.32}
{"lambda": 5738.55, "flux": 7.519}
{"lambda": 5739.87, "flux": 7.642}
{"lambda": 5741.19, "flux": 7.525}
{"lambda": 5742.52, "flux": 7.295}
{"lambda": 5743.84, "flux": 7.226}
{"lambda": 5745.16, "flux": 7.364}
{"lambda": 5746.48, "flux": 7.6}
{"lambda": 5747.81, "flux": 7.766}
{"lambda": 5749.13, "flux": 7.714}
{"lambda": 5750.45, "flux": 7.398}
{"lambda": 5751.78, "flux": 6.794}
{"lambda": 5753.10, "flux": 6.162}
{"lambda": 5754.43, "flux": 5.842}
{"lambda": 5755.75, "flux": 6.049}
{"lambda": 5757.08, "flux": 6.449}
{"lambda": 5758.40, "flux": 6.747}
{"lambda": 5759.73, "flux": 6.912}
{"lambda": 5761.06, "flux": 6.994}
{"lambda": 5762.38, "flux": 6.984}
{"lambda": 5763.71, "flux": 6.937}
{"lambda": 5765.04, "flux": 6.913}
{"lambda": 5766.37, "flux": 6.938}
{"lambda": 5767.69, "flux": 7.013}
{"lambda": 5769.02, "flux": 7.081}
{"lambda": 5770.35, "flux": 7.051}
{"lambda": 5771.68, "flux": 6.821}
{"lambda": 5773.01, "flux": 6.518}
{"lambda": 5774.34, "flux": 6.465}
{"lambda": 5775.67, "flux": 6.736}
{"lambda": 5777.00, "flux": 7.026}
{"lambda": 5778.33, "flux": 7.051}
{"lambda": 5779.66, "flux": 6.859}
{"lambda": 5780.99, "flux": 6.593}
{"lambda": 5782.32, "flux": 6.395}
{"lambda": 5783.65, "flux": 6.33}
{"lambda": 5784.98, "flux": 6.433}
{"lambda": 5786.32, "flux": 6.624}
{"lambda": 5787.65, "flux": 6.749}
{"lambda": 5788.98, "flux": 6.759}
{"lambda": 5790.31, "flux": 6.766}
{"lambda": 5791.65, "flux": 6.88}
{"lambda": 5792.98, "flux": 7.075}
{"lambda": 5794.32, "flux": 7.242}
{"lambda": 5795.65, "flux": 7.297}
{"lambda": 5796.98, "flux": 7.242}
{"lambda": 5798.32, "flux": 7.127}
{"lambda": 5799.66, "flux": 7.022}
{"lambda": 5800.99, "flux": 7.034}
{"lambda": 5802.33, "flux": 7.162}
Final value 0.04 mag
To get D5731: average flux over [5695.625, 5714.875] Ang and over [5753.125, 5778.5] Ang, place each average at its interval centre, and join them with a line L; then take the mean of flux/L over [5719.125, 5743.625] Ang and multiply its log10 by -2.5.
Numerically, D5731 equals -0.08 mag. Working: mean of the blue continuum 7.07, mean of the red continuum 6.74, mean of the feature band 7.49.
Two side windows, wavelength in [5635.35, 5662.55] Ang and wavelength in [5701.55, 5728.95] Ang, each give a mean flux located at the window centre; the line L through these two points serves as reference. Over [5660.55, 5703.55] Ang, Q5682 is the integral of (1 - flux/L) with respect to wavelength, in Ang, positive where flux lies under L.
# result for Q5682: -1.9 Ang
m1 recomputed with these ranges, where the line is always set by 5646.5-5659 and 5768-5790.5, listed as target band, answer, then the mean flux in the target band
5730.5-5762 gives -0.06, 7.17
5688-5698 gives -0.07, 7.32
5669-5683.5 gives -0.03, 7.11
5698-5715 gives -0.02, 6.98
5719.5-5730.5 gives -0.10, 7.49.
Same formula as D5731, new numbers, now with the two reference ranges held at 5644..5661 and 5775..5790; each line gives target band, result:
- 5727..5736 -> -0.17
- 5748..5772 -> -0.02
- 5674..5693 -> -0.02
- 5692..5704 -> -0.07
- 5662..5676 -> -0.07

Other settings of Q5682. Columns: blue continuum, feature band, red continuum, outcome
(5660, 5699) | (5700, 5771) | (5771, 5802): -0.9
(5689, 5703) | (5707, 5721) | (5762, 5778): 0.7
